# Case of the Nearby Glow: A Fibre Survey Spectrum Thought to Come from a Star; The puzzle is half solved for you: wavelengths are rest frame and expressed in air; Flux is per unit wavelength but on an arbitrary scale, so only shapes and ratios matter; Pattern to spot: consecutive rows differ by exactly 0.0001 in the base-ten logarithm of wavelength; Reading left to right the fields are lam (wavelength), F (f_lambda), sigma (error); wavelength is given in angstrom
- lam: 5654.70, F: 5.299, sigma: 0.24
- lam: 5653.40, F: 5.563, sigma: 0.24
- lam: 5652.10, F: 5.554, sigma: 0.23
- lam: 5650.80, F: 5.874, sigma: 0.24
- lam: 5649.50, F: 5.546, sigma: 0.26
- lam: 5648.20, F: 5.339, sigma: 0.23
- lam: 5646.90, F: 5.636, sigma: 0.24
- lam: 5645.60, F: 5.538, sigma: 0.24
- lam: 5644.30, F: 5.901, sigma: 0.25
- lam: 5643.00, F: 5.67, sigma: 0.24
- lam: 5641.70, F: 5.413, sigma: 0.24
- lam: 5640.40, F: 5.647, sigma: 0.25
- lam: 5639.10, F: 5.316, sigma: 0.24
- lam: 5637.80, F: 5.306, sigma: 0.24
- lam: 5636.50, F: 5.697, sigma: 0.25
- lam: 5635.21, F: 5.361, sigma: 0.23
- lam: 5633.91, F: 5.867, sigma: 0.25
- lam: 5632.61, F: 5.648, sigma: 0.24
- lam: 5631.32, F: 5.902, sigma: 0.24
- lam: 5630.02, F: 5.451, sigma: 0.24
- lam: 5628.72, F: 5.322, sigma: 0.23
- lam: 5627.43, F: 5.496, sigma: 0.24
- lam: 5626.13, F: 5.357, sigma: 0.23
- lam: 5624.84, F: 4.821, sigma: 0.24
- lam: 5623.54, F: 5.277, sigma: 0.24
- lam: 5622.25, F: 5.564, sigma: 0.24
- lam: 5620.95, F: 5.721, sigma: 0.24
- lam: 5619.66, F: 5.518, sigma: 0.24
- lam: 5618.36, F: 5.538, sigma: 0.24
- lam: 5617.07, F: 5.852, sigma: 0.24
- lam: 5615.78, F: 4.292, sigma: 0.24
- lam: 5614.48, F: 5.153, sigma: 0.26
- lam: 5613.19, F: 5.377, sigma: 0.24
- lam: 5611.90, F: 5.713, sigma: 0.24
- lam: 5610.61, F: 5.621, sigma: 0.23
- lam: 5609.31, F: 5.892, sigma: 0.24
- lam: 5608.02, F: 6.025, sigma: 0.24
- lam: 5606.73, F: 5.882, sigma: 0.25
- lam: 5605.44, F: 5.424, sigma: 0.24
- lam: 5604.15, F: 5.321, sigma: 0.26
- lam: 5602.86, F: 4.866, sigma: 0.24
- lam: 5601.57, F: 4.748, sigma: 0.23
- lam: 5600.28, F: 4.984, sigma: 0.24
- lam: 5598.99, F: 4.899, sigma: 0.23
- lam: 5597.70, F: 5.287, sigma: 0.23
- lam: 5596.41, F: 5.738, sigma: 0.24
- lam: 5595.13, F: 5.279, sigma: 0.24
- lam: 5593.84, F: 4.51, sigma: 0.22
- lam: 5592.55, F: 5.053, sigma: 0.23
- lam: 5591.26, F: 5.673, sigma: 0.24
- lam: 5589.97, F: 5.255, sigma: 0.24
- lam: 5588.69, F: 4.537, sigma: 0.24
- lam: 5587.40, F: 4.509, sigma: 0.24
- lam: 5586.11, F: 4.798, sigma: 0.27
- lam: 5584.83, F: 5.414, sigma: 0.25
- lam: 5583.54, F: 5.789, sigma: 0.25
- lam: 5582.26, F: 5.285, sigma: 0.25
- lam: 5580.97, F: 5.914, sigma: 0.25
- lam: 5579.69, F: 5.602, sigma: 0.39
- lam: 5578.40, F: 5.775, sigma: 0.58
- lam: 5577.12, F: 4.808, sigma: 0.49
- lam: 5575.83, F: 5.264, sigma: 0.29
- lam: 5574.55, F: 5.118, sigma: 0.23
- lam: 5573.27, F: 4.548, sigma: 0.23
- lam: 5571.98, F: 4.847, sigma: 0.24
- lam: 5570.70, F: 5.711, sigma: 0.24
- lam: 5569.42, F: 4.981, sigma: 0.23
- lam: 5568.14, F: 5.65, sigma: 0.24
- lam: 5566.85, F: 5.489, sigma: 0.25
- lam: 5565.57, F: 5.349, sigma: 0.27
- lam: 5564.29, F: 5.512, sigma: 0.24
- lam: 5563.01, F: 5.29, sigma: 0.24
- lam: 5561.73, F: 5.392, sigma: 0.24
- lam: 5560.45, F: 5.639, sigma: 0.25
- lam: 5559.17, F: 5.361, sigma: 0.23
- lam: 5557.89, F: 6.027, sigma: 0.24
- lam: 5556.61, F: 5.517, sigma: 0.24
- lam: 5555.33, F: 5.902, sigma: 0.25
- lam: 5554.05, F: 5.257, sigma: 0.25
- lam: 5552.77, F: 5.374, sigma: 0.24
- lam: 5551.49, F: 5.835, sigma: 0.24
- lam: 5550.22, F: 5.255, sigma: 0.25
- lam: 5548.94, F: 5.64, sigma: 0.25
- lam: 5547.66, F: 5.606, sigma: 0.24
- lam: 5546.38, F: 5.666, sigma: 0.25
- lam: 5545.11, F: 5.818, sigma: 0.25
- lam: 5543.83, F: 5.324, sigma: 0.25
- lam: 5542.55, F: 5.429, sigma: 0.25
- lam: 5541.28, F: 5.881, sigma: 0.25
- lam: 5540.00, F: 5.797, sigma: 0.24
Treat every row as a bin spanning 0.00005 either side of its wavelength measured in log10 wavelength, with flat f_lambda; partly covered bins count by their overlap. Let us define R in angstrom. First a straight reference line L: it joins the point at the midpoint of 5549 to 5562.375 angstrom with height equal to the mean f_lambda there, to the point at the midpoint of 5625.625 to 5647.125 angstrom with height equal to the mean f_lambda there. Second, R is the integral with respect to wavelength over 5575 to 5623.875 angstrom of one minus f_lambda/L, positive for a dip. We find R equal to 2.1 angstrom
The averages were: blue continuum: 5.56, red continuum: 5.56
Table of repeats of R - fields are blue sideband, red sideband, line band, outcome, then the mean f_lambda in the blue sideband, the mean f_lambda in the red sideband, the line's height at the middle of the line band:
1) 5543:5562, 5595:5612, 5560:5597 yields 1.5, 5.58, 5.4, 5.49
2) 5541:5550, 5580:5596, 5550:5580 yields 0.1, 5.6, 5.19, 5.41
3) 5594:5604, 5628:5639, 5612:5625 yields 0.0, 5.1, 5.56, 5.36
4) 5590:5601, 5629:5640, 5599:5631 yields -0.1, 5.18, 5.56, 5.37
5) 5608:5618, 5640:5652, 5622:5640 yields 0.3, 5.46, 5.62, 5.54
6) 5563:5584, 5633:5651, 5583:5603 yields 1.2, 5.35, 5.57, 5.41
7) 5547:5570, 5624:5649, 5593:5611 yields 0.6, 5.5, 5.51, 5.51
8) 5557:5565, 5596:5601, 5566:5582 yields 0.3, 5.54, 5.19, 5.42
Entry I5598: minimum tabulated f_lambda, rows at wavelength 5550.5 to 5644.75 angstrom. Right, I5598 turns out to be 4.292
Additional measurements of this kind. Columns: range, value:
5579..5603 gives 4.509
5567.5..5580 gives 4.548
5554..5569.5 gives 4.981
